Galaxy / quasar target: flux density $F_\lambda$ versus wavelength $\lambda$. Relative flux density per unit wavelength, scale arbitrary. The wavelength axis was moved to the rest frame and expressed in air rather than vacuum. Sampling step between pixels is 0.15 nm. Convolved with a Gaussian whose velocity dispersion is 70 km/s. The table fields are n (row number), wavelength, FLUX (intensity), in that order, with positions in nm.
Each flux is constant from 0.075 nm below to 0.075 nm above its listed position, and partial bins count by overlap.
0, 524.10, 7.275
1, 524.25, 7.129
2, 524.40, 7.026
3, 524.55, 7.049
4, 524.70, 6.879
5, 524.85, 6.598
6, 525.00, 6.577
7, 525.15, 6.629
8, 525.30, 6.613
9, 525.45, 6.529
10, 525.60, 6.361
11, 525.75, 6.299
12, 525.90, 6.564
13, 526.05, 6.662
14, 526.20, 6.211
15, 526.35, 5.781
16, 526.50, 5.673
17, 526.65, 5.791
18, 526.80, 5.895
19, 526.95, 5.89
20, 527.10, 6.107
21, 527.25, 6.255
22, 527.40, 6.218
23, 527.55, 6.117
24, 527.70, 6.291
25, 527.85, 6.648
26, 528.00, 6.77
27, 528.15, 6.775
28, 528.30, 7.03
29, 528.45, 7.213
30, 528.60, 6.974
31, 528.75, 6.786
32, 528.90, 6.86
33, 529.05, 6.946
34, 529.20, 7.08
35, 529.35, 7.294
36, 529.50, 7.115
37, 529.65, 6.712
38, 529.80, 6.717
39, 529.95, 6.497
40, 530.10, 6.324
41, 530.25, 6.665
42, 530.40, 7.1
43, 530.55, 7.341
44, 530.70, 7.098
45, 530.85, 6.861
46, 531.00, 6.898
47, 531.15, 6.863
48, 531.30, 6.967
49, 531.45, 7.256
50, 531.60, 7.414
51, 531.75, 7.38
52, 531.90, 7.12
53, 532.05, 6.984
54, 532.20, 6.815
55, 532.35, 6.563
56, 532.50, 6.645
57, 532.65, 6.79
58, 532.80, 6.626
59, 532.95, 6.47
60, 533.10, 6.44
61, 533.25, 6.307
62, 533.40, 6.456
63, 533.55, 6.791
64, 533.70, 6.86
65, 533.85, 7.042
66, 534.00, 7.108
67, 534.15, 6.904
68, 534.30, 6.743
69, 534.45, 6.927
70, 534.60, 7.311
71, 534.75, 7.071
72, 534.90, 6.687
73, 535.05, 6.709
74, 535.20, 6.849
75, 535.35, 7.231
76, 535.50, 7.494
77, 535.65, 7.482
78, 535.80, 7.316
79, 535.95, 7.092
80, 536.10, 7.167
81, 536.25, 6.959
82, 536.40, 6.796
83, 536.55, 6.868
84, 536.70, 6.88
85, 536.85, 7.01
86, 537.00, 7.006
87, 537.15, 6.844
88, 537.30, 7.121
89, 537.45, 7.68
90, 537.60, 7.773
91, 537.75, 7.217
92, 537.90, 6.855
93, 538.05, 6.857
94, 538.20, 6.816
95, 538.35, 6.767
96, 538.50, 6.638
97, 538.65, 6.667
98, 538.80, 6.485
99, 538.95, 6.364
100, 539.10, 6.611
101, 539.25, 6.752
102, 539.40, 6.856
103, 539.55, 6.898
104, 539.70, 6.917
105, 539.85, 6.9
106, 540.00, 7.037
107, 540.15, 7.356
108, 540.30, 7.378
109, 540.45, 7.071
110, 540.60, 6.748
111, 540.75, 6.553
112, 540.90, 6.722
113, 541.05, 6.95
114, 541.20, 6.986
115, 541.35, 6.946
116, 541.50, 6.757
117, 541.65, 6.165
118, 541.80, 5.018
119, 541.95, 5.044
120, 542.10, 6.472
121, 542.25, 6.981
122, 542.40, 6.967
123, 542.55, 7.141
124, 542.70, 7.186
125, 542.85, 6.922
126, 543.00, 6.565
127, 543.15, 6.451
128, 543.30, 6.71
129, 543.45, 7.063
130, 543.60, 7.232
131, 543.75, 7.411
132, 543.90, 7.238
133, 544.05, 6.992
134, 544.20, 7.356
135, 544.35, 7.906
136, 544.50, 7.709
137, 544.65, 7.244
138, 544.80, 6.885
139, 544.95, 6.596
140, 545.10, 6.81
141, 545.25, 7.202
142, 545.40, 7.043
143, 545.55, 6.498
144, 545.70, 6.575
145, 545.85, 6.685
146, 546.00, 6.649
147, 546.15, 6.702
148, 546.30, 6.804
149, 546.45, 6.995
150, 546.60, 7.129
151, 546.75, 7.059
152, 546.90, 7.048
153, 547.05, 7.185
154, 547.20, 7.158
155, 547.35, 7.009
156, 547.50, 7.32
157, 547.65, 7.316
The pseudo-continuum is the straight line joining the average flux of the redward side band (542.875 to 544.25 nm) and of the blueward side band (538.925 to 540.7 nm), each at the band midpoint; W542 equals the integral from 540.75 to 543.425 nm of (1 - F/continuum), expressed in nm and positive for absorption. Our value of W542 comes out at 0.14 nm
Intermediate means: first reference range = 6.92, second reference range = 6.99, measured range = 6.6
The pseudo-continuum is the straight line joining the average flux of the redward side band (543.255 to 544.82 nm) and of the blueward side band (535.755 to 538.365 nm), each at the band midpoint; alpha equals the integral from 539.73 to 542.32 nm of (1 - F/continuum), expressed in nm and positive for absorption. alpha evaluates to 0.189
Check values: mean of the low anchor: 7.06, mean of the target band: 6.66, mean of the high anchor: 7.27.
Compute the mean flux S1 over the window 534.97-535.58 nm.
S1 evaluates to 7.07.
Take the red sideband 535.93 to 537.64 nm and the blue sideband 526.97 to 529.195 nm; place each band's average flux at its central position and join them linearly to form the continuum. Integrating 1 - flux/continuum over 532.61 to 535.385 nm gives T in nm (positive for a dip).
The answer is 0.06 nm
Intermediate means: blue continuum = 6.64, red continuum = 7.09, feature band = 6.8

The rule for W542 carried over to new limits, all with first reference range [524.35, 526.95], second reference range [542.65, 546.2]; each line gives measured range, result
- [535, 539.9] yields -0.146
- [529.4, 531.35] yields -0.094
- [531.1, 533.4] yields -0.079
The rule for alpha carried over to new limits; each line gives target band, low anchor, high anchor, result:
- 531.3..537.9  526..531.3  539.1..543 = -0.298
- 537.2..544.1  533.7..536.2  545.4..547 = 0.114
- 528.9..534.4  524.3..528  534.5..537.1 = -0.089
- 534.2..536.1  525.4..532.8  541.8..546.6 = -0.090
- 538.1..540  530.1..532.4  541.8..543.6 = 0.004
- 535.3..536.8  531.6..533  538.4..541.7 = -0.063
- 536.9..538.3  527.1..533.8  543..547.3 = -0.045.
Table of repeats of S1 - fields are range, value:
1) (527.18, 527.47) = 6.24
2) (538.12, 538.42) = 6.79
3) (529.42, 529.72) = 6.92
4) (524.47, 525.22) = 6.75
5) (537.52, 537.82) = 7.5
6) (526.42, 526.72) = 5.73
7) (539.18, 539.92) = 6.87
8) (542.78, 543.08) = 6.74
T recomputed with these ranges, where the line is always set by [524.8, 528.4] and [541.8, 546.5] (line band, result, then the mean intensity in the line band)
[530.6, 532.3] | -0.15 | 7.06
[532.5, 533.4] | 0.00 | 6.53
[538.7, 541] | -0.03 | 6.84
